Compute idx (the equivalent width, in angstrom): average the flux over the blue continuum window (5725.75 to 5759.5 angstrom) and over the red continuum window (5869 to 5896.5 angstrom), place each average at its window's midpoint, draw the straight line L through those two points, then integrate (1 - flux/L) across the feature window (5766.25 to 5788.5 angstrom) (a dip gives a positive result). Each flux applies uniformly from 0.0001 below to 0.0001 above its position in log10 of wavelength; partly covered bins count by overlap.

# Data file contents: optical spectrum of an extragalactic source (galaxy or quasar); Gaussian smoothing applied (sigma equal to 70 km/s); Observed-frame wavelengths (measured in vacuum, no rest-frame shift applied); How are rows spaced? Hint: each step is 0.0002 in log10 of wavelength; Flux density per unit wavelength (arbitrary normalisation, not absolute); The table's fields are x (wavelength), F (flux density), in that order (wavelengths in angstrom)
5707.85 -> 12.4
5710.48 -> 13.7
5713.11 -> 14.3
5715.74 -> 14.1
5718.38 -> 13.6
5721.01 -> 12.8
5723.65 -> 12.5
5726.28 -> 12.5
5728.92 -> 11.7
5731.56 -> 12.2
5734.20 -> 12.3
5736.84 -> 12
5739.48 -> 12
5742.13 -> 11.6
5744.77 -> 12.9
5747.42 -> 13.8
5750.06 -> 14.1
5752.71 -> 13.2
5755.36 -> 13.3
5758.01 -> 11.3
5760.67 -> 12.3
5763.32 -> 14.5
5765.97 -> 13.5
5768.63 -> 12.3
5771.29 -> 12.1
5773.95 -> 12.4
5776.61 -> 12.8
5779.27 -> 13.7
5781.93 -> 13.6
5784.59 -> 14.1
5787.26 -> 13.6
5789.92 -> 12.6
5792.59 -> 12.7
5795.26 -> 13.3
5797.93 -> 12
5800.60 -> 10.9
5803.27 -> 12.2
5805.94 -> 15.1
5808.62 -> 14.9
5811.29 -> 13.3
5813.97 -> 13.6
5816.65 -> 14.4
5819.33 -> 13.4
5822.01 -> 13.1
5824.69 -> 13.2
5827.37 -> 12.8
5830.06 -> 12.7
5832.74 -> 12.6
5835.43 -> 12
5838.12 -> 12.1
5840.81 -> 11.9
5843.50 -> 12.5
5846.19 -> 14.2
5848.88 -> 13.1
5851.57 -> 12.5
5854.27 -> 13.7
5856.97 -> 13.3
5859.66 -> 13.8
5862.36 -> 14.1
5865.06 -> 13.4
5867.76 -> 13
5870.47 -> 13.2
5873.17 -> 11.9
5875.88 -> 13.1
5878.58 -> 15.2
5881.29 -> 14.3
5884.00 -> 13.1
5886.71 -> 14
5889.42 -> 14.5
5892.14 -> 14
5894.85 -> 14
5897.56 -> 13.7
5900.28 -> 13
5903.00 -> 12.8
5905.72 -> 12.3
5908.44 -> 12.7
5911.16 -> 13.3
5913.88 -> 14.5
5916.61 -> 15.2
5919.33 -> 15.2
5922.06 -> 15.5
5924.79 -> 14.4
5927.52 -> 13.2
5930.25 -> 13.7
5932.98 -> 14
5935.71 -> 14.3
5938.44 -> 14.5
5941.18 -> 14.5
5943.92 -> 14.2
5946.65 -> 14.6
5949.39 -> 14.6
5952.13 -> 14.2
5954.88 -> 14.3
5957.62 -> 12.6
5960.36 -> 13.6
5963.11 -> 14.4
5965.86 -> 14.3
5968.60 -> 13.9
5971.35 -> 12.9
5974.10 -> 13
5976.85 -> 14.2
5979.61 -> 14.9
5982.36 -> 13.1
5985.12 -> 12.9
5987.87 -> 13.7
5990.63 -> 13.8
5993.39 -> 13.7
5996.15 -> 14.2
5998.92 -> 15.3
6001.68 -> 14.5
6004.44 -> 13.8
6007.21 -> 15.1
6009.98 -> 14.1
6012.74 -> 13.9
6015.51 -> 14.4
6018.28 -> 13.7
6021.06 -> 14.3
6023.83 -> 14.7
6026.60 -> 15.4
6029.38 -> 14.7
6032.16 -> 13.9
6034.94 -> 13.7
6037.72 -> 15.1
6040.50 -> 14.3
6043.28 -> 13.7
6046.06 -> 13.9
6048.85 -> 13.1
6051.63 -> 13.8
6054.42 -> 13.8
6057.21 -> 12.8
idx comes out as -0.5 angstrom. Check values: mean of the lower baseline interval 12.5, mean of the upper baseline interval 13.7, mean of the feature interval 13.1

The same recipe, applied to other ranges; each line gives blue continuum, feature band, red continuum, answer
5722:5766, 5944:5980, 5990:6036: 0.2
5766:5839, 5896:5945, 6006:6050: -1.0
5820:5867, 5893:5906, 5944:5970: 0.3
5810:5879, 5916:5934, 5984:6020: -1.1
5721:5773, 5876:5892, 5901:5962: -0.5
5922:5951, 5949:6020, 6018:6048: 1.6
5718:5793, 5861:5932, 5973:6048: -1.0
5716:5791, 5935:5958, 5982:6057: -0.9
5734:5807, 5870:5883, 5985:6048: -0.1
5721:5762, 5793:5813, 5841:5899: -0.1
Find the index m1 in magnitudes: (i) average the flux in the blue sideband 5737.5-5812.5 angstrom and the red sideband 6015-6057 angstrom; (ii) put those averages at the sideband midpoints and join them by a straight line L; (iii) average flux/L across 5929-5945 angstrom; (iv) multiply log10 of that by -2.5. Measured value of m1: -0.04 mag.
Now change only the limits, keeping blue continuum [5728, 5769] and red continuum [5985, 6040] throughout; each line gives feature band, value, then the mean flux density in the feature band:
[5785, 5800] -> 0.01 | 12.8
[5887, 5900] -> -0.03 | 14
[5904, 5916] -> 0.03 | 13.3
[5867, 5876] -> 0.06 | 12.7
